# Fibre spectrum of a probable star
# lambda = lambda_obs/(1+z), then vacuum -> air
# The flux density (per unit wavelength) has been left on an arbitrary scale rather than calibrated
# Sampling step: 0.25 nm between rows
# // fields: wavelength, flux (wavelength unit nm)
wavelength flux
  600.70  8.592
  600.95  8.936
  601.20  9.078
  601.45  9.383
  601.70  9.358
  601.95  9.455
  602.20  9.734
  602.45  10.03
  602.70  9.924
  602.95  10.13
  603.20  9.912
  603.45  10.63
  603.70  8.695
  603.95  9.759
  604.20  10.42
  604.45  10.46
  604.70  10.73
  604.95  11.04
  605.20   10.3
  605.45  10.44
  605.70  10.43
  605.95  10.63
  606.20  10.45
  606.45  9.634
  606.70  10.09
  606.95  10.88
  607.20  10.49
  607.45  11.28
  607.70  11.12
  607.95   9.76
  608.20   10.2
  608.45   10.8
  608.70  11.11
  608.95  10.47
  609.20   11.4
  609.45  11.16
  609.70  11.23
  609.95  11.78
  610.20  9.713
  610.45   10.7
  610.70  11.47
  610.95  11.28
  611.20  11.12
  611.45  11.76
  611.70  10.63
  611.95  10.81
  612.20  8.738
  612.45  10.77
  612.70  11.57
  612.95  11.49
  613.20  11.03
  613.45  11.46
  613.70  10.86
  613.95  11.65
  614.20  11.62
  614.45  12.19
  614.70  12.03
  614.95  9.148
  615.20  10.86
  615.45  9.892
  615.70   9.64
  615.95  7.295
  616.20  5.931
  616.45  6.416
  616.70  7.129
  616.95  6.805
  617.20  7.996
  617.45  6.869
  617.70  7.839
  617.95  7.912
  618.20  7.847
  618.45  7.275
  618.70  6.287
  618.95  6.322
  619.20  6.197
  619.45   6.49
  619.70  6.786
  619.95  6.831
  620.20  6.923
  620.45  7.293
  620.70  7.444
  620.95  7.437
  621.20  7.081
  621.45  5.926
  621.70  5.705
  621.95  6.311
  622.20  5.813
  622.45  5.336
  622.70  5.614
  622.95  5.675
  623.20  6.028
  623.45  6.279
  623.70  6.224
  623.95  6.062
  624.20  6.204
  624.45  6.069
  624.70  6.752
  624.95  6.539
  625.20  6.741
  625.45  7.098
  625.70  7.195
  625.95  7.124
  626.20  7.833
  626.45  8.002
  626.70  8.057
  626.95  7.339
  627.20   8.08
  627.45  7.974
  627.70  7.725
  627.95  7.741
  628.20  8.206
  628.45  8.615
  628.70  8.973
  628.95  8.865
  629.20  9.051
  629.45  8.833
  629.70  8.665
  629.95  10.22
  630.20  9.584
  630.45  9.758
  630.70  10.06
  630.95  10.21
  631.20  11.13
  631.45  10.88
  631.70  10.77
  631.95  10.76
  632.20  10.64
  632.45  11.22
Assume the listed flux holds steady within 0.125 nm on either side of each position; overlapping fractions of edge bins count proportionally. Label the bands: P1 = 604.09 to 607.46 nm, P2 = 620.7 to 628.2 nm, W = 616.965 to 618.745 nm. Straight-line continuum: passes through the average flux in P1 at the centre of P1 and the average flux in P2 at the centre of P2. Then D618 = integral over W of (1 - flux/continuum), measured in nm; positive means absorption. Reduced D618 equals 0.14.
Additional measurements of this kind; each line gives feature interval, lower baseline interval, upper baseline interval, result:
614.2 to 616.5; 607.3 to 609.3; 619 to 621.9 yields -0.28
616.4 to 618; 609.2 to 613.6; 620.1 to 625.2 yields 0.24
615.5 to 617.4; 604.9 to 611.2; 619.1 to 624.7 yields 0.16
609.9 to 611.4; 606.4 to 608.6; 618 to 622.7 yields -0.23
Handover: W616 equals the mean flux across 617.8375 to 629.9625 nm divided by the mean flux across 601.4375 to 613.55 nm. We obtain 0.7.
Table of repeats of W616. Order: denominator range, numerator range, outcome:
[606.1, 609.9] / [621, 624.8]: 0.57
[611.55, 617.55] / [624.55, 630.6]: 0.84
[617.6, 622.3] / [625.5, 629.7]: 1.19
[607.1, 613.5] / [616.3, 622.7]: 0.62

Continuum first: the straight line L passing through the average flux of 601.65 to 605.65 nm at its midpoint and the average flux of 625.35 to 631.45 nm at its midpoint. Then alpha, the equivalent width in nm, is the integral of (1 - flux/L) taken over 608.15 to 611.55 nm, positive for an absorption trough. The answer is -0.456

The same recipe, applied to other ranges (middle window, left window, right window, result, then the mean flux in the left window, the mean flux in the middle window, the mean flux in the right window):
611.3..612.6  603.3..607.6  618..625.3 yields -0.26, 10.4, 10.6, 6.48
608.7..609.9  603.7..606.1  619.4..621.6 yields -0.22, 10.4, 11.1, 6.91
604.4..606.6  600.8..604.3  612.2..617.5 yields -0.18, 9.66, 10.5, 9.67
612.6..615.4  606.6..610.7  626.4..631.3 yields -0.26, 10.8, 11.2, 8.86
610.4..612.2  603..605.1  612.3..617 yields -0.17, 10.2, 11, 9.93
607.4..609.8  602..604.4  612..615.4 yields -0.08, 9.92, 10.8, 11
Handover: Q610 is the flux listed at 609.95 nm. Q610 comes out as 11.78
